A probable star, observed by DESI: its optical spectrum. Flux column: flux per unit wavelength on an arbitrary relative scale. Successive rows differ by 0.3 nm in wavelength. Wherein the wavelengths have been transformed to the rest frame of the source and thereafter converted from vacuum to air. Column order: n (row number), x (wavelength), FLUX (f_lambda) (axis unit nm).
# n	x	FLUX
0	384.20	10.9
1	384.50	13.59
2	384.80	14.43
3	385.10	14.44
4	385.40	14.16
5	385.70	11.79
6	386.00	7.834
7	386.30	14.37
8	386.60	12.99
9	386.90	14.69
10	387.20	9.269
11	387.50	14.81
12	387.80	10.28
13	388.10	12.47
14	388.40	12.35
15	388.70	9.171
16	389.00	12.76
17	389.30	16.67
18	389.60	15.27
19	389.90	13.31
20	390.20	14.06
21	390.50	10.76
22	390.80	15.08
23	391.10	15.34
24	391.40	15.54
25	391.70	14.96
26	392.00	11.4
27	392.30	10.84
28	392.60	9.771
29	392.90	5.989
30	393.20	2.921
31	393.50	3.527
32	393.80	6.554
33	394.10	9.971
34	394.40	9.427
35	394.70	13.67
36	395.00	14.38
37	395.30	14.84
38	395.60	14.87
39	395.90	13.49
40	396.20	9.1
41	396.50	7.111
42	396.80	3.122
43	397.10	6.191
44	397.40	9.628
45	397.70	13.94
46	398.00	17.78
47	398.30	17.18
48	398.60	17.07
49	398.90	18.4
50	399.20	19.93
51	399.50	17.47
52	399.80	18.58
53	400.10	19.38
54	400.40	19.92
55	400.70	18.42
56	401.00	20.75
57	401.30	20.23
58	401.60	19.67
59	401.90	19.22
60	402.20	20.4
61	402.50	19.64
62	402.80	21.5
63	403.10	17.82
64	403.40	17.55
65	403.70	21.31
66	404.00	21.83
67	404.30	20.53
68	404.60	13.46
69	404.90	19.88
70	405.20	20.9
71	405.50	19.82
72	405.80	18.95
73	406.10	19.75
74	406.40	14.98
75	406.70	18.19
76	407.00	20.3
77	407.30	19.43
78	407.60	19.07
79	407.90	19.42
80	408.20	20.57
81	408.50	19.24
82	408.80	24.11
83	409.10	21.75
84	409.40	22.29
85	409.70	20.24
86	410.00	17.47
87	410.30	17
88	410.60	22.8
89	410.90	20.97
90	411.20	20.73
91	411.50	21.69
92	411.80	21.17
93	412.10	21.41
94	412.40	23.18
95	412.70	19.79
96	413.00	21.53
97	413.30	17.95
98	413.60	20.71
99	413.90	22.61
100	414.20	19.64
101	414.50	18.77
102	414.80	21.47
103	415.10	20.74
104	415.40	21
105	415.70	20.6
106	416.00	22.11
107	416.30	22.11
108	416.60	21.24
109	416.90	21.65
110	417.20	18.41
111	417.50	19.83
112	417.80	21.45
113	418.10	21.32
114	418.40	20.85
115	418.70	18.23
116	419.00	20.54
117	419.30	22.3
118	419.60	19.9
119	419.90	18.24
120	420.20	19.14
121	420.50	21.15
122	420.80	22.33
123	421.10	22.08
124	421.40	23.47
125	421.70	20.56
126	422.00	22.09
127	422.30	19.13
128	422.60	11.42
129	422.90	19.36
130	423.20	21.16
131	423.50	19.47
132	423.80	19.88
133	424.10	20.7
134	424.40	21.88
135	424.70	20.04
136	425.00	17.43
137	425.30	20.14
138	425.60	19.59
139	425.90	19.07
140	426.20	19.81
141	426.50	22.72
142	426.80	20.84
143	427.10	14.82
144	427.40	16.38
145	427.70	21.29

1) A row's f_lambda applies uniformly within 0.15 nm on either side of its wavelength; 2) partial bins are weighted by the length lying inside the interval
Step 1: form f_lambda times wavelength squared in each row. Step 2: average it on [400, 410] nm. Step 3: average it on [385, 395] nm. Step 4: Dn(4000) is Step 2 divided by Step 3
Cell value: 1.8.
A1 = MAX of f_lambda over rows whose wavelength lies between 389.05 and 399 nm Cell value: 18.4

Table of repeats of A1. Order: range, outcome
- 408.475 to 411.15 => 24.11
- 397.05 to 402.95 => 21.5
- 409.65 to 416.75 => 23.18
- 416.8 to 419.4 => 22.3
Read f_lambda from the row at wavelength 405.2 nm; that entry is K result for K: 20.9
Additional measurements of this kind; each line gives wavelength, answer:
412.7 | 19.79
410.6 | 22.8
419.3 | 22.3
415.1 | 20.74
